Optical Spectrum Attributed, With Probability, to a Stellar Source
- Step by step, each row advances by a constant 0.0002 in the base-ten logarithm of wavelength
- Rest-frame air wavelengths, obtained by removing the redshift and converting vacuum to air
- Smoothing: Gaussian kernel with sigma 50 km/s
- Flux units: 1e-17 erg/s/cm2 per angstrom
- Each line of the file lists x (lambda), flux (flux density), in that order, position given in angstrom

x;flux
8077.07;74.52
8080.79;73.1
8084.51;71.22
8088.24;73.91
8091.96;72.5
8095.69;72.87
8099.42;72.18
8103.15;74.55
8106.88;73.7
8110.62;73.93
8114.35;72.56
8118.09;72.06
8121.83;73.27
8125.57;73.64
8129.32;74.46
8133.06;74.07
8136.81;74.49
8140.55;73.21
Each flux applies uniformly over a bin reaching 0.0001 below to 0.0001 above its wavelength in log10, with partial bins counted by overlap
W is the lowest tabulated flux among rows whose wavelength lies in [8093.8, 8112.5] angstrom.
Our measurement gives 72.18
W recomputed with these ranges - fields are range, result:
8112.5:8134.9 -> 72.06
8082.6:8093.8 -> 71.22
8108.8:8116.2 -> 72.56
